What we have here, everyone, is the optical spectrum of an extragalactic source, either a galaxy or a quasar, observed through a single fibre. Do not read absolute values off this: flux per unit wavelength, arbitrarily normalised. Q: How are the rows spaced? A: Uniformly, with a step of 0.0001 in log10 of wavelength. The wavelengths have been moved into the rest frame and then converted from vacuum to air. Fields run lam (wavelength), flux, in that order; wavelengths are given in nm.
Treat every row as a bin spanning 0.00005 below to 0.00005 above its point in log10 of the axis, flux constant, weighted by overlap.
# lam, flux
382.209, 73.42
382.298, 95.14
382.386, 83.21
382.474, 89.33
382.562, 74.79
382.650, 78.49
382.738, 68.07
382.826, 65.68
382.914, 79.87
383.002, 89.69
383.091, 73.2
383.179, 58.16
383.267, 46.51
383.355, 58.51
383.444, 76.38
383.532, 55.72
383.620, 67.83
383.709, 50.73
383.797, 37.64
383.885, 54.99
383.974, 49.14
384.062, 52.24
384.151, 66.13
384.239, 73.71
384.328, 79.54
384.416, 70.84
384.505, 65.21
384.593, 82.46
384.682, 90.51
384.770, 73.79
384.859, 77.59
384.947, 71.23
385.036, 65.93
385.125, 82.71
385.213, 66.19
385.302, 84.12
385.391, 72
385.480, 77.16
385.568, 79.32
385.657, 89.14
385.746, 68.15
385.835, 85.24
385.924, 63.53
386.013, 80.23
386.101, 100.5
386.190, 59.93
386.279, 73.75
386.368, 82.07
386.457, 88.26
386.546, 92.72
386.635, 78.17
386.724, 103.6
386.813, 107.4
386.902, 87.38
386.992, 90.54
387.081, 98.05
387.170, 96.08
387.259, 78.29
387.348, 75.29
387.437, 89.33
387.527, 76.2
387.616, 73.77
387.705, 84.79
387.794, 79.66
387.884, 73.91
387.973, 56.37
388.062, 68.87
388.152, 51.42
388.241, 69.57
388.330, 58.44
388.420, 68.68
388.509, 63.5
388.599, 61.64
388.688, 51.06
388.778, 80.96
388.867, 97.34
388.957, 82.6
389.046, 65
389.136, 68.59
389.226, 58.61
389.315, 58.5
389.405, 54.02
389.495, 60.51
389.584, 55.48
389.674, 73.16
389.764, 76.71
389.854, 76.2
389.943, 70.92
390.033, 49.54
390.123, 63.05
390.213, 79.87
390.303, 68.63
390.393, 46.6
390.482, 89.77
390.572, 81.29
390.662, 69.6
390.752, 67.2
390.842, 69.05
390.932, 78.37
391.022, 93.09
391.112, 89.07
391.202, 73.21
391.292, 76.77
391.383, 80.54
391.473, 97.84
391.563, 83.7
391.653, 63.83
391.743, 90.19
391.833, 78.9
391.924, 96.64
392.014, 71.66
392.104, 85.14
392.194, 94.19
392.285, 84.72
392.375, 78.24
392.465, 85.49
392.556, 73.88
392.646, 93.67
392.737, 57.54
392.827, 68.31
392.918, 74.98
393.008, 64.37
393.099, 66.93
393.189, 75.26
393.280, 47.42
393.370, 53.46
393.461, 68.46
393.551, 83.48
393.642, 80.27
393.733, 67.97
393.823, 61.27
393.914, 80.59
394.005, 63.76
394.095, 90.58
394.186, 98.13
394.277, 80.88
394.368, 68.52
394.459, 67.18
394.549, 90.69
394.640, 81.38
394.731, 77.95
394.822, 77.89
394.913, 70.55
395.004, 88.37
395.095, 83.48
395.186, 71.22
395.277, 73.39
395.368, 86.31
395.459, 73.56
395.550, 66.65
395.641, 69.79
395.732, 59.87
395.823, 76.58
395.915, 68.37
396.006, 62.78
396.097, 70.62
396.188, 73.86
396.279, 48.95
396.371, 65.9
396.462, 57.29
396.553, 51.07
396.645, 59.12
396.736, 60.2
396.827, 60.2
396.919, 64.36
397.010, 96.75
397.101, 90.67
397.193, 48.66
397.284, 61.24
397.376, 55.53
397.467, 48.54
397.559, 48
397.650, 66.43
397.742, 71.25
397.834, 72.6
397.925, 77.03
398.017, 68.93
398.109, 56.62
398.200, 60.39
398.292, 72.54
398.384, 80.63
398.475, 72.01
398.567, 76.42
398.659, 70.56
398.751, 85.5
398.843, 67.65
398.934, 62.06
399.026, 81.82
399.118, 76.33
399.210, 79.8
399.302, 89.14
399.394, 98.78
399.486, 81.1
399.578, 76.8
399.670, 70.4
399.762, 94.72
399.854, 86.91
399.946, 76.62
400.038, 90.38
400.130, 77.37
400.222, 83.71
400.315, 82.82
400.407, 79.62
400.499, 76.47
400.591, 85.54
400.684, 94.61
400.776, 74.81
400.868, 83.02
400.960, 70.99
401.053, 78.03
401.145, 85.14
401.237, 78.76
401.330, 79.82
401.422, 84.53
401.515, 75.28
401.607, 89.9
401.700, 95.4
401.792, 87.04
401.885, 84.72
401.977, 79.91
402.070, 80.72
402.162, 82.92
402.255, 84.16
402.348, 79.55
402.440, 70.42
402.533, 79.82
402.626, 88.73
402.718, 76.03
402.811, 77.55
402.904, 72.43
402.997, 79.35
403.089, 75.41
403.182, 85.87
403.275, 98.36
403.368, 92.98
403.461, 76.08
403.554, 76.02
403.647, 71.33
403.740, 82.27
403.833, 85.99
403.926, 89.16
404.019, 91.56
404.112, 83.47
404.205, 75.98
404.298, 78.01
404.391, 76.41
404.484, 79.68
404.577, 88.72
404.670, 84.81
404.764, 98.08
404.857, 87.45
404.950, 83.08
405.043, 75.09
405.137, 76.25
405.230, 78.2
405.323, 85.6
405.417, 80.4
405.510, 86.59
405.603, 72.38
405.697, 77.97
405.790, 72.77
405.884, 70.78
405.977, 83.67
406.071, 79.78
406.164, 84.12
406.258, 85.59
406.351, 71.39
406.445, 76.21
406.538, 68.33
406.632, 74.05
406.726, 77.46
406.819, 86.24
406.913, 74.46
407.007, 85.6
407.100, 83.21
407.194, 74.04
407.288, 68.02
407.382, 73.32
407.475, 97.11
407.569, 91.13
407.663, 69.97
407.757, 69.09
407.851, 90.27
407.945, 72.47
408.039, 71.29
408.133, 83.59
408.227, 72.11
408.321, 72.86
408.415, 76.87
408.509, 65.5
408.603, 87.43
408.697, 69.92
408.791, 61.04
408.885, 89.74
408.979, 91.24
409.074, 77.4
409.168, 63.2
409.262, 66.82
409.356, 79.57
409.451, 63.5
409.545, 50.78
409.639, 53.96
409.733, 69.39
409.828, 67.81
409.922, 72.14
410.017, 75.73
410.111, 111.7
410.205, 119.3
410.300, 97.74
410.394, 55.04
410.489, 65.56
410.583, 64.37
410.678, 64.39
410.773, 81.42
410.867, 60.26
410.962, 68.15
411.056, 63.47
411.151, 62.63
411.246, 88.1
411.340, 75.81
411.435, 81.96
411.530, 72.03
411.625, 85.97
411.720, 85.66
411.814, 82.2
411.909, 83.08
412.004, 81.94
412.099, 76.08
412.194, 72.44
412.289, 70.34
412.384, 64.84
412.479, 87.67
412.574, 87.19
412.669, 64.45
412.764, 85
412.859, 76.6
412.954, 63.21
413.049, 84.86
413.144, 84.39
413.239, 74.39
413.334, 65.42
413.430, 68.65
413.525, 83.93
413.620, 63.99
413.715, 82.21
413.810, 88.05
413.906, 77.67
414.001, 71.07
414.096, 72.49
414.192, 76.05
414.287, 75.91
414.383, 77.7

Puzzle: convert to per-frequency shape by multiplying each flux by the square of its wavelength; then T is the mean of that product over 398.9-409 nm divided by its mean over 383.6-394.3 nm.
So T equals 1.17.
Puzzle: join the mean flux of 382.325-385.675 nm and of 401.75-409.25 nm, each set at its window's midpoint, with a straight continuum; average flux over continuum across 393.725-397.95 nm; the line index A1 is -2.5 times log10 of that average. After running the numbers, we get 0.077 mag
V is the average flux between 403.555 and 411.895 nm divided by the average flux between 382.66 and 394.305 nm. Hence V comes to 1.05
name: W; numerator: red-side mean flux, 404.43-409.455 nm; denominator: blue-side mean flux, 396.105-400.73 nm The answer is 1.08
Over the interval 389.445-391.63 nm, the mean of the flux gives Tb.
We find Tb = 73.6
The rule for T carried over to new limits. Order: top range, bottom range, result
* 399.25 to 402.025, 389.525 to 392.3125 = 1.14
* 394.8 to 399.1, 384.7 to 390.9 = 0.97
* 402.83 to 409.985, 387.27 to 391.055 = 1.22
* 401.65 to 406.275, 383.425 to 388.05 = 1.18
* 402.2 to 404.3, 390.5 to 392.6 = 1.06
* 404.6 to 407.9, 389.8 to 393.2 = 1.12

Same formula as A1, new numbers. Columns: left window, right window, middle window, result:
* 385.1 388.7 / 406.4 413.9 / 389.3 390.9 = 0.15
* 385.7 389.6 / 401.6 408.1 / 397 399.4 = 0.11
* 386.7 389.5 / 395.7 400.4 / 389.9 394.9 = -0.04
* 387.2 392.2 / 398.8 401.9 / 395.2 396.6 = 0.17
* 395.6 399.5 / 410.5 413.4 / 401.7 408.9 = -0.11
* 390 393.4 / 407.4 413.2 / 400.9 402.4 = -0.09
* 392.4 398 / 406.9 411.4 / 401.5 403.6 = -0.13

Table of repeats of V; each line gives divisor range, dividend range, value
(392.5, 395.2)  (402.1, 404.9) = 1.11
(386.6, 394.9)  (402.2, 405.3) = 1.09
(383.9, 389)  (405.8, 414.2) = 1.00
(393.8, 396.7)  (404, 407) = 1.11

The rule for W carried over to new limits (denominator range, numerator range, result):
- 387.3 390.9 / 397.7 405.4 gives 1.16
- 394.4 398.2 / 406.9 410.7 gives 1.11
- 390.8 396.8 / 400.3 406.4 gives 1.09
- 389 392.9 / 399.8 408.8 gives 1.08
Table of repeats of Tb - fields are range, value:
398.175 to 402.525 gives 80.4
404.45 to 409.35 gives 78.5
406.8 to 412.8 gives 76.1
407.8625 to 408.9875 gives 76.1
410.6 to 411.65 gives 72.5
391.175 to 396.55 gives 74.8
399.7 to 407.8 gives 81.1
